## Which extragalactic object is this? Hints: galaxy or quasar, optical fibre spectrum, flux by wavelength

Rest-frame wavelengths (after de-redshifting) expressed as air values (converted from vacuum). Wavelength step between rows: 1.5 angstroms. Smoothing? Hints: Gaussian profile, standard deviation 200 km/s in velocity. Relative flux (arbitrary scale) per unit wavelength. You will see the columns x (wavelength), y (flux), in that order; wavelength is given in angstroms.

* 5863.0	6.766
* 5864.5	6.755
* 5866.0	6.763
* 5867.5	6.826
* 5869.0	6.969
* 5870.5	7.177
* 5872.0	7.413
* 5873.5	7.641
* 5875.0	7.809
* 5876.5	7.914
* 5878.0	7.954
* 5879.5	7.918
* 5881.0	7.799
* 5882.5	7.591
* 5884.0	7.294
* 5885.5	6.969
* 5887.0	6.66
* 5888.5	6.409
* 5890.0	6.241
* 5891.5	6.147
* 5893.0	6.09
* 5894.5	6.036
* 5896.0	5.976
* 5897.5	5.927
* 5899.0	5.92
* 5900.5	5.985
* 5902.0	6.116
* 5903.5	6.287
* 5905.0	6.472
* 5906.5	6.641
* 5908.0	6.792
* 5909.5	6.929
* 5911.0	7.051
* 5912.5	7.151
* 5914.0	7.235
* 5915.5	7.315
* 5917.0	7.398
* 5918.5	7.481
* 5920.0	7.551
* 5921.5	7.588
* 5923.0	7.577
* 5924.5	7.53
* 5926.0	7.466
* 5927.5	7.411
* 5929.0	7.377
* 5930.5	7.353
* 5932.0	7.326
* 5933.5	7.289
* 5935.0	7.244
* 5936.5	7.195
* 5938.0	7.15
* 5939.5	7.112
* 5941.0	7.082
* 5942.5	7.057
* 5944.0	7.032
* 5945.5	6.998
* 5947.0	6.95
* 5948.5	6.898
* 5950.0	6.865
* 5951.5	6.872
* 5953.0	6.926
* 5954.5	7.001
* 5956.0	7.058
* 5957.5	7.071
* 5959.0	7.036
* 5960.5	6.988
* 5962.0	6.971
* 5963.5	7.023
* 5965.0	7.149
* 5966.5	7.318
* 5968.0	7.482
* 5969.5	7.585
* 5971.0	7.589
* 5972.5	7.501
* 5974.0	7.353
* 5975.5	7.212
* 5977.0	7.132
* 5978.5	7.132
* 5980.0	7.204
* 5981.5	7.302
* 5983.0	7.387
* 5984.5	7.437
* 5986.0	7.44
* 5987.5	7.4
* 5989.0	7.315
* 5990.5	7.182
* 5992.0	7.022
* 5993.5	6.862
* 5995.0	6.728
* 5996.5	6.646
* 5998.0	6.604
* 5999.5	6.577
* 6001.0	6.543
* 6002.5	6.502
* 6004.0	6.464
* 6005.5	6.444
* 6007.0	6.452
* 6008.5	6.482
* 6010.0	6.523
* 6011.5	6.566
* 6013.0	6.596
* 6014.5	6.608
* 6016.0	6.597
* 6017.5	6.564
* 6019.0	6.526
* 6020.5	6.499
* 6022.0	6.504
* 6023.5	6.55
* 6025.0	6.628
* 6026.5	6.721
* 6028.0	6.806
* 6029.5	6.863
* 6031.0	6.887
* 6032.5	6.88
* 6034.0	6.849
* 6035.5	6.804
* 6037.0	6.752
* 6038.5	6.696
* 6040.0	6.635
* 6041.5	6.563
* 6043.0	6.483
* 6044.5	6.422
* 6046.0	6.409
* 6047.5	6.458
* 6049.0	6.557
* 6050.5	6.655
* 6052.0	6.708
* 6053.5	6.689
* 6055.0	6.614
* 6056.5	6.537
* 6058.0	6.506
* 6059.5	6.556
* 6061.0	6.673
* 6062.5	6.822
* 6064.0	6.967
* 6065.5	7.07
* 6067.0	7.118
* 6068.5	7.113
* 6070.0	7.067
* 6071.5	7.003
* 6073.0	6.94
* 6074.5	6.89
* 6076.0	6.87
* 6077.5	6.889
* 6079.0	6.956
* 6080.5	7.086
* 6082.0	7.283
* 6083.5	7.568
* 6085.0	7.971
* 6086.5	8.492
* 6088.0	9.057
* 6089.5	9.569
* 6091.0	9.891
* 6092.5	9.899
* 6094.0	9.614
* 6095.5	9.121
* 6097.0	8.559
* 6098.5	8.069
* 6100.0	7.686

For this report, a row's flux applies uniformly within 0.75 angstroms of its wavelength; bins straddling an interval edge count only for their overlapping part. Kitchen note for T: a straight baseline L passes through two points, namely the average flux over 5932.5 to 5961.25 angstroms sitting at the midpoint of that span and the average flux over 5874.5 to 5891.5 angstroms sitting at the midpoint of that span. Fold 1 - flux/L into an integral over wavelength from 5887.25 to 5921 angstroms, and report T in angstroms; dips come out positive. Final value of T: 2.7 angstroms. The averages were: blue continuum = 7.26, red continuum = 7.05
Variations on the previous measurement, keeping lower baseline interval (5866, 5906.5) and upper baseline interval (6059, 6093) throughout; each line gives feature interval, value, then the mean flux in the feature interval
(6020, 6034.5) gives 1.26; 6.72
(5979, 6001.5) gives 0.52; 7.05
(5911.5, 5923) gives -0.75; 7.39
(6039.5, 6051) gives 1.41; 6.52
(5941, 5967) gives 0.26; 7.01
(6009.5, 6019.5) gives 1.01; 6.57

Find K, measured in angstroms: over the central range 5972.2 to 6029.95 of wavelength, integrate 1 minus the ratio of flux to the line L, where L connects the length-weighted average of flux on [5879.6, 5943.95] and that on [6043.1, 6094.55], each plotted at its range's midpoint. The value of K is 2.5 angstroms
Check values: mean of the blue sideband 6.94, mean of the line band 6.84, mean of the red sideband 7.3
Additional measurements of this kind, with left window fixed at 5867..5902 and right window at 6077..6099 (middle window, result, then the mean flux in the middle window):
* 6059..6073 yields 2.2 angstroms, 6.94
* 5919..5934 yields -0.5 angstroms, 7.45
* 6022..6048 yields 4.4 angstroms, 6.67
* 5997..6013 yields 2.6 angstroms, 6.52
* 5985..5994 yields 0.5 angstroms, 7.22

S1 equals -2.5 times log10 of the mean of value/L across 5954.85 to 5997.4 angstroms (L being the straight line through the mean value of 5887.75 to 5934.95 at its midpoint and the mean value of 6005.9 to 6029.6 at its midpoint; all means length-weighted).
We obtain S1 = -0.079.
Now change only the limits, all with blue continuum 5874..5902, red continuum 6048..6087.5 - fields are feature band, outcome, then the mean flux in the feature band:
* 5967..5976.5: -0.083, 7.44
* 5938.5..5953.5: -0.019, 6.98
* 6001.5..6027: 0.064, 6.54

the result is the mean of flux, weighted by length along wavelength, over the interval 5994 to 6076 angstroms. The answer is 6.67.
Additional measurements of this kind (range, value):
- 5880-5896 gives 6.71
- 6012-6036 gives 6.68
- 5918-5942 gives 7.35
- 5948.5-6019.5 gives 6.96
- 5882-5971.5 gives 6.97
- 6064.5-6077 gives 7.01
